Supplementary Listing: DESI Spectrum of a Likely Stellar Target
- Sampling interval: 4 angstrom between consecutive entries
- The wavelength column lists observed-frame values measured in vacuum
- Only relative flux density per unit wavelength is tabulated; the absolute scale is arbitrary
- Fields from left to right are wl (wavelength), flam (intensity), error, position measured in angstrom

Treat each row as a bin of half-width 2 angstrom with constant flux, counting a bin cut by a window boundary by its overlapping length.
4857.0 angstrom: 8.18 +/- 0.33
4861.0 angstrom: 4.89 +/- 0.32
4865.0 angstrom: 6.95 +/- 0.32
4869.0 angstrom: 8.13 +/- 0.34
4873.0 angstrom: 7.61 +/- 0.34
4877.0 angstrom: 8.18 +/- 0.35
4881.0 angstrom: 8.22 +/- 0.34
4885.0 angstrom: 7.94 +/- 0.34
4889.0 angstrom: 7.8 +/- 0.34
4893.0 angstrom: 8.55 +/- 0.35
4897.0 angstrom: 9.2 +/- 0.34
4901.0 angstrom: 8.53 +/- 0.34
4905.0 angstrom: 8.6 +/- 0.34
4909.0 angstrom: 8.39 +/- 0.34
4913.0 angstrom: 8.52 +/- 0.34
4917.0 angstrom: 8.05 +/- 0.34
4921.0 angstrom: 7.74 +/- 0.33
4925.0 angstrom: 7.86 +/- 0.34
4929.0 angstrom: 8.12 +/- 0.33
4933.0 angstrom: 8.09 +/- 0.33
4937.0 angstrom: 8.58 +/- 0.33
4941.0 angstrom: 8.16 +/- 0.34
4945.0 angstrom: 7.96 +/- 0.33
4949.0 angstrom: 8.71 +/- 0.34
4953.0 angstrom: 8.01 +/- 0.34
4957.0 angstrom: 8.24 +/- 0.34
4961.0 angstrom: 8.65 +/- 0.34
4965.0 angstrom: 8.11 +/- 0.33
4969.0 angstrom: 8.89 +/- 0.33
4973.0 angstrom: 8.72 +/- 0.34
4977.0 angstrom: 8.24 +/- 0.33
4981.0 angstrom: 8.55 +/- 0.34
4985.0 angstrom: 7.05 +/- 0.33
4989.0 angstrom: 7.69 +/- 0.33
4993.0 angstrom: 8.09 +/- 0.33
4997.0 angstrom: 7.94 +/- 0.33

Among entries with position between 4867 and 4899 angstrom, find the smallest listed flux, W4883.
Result 7.61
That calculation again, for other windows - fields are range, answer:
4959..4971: 8.11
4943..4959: 7.96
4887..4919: 7.8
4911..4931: 7.74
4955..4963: 8.24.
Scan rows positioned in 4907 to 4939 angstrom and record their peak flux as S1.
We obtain 8.58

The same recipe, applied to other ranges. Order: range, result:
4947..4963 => 8.71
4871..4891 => 8.22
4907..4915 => 8.52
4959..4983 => 8.89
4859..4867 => 6.95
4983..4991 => 7.69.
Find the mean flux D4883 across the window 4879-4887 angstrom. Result 8.08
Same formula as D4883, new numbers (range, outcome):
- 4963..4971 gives 8.5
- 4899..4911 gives 8.51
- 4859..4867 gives 5.92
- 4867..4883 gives 8.04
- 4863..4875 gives 7.56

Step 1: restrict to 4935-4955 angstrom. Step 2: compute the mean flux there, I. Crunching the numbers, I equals 8.28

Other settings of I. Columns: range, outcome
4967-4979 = 8.62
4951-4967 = 8.25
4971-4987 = 8.14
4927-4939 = 8.26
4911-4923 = 8.1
